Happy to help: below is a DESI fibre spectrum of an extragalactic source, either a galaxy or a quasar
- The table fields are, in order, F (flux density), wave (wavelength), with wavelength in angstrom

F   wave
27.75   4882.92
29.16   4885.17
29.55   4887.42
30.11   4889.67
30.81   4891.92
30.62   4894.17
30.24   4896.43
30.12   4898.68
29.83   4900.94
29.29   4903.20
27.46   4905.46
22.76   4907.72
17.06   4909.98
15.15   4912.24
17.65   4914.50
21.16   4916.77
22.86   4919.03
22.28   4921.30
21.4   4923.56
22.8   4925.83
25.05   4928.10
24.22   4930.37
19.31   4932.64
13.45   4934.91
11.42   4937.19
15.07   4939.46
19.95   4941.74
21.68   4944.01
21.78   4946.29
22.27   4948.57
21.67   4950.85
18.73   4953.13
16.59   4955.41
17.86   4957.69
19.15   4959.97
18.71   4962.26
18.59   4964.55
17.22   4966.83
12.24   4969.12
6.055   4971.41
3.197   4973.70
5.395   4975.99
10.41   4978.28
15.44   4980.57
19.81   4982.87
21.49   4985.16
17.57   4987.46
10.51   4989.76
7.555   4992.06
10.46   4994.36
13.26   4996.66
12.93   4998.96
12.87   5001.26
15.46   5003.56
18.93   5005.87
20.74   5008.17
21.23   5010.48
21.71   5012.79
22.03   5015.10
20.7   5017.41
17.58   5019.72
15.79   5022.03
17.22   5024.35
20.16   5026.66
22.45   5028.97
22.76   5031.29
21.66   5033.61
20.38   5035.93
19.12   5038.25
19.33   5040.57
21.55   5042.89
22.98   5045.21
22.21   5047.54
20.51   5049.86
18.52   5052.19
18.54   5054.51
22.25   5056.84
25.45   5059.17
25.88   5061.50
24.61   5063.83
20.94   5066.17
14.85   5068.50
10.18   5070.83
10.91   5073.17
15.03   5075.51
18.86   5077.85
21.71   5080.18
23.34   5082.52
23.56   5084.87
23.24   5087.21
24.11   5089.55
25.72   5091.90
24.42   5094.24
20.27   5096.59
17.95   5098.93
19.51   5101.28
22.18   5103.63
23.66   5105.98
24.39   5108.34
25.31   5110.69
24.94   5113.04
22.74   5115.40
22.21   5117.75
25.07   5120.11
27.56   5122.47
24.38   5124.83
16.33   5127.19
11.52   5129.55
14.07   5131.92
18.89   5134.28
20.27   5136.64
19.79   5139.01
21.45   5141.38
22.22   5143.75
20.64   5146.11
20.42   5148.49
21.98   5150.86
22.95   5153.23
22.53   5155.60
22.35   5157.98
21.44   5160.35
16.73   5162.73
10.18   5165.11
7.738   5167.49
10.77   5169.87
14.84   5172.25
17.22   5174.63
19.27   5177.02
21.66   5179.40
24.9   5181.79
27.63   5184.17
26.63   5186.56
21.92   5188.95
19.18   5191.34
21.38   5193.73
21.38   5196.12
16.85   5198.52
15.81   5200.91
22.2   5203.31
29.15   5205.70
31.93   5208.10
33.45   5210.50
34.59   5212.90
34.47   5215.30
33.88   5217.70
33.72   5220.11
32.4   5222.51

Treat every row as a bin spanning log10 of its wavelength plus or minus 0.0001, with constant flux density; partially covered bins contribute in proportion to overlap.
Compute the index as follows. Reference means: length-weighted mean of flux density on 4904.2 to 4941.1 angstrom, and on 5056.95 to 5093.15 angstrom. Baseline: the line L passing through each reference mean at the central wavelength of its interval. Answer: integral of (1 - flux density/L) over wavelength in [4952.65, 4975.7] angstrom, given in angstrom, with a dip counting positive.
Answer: 6.61 angstrom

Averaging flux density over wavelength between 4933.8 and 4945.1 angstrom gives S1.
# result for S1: 16.3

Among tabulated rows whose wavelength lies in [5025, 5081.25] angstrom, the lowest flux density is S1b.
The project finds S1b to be 10.18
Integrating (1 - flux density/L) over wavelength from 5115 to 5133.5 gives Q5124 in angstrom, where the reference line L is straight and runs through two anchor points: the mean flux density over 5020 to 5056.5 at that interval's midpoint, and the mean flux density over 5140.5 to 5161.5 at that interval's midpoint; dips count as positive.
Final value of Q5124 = 0.9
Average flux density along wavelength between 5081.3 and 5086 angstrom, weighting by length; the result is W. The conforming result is 23.4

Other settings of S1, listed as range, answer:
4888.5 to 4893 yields 30.5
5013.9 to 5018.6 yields 21.3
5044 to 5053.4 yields 21.1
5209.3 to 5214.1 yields 34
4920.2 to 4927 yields 22.2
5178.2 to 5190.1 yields 24.6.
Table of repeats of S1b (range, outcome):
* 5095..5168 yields 7.738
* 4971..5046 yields 3.197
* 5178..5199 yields 16.85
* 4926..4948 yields 11.42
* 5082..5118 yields 17.95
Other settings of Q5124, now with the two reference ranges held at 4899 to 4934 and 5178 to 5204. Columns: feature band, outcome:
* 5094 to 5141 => 1.68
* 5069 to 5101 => 3.28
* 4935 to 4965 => 5.32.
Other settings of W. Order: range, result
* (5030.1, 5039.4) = 21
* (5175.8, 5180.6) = 20.4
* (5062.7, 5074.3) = 16.3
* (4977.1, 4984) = 15.2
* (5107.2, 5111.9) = 24.9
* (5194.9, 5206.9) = 21.1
